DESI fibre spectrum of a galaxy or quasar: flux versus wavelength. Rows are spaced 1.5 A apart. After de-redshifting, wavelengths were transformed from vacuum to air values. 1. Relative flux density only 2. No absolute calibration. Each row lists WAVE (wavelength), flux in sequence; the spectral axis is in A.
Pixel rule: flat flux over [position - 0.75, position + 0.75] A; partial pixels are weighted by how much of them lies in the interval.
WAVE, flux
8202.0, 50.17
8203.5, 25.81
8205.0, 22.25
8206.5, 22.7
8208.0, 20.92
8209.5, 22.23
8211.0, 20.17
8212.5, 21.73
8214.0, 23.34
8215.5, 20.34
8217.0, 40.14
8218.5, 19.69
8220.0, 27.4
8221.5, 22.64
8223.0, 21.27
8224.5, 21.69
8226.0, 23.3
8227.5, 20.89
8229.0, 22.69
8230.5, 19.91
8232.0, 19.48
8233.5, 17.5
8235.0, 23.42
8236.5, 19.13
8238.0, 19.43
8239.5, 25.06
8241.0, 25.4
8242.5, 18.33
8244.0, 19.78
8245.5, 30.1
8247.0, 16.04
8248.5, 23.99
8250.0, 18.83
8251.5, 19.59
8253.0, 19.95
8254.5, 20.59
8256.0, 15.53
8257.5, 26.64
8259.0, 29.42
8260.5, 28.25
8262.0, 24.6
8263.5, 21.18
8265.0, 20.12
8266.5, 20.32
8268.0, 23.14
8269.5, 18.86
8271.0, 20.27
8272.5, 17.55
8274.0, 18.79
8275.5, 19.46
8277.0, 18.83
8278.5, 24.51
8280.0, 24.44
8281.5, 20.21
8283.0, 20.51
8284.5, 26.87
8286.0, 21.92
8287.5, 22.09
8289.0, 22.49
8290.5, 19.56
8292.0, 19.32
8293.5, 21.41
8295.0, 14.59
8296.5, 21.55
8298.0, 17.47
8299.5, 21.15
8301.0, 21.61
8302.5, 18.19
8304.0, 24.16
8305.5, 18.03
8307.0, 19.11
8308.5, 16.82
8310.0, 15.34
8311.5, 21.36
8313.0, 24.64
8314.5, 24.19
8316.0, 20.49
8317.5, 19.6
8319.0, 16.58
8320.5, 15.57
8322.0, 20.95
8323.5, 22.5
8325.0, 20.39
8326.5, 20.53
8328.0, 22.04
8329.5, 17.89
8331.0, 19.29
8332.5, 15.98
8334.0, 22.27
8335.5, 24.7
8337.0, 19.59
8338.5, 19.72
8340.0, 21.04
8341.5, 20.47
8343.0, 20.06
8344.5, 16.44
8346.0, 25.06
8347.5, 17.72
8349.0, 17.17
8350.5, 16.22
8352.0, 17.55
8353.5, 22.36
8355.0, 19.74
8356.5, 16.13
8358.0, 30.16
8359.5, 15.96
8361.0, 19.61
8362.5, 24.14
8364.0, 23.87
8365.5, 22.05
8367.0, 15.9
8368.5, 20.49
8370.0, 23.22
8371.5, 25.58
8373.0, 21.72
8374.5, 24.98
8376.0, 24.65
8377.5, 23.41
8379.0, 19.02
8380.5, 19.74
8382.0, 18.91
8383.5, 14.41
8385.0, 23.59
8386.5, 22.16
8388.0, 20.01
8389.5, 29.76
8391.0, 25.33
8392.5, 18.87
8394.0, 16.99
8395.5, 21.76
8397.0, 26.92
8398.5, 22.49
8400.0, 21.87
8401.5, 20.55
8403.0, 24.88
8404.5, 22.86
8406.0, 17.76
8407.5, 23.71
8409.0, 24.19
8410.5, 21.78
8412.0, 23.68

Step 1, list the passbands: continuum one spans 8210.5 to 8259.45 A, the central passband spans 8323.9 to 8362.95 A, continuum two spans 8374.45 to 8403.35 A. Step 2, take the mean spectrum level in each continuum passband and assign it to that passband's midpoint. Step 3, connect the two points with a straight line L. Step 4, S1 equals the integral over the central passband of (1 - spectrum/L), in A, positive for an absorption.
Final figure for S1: 3.4 A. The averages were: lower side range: 22.2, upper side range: 21.9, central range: 20.1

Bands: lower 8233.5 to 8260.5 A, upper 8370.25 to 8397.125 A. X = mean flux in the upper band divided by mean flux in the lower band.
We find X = 1.01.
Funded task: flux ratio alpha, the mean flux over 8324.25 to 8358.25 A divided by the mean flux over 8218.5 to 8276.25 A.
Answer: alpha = 0.93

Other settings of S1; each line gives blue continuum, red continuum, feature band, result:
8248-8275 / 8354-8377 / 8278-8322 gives 2.4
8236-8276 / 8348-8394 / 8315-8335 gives 1.5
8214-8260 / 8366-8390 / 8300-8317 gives 1.3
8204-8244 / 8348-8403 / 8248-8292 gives 0.8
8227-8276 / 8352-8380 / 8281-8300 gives 0.7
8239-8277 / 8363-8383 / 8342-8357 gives 1.9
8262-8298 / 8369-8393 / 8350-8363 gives 1.0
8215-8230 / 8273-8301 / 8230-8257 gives 2.6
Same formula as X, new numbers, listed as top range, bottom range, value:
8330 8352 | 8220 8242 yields 0.90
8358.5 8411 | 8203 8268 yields 0.98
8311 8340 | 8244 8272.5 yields 0.93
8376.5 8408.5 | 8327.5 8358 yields 1.10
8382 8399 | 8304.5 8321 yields 1.13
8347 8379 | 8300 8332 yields 1.06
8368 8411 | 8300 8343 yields 1.10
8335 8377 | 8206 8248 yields 0.94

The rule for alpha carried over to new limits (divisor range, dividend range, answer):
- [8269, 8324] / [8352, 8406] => 1.07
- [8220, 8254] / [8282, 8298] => 0.97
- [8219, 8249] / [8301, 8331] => 0.91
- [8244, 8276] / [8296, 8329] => 0.93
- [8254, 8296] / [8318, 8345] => 0.92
